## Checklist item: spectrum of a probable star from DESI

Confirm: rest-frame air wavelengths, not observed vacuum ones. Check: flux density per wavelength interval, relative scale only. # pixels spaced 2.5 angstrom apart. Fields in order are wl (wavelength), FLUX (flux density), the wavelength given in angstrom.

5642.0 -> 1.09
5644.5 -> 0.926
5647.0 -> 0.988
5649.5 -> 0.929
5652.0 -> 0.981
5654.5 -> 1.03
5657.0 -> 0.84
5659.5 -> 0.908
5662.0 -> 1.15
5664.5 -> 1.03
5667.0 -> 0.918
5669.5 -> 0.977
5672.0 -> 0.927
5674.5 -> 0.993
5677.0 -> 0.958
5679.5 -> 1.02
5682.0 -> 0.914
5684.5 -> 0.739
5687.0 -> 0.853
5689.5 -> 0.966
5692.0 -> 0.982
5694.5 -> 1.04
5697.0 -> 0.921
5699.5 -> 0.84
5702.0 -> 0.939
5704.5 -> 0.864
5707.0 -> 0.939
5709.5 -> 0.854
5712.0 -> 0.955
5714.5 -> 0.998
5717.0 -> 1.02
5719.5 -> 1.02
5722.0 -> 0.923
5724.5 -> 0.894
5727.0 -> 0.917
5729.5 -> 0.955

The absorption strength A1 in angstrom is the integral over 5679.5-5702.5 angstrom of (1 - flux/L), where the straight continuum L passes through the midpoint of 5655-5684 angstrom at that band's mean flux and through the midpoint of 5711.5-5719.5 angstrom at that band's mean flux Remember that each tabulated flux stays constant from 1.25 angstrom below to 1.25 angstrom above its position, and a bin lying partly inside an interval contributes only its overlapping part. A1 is 1.5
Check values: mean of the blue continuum 0.963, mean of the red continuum 0.999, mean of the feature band 0.915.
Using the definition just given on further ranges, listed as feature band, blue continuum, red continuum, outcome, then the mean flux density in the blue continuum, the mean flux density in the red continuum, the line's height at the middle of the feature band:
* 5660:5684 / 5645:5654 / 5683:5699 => -1.0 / 0.968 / 0.913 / 0.938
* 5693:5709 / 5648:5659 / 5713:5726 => 0.7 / 0.943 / 0.97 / 0.962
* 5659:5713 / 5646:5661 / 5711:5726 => 1.0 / 0.949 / 0.968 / 0.958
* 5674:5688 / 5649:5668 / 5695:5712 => 0.5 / 0.976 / 0.904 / 0.94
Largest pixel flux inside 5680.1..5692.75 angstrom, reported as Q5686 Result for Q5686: 0.982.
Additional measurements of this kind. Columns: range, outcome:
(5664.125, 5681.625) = 1.03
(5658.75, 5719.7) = 1.15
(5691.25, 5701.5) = 1.04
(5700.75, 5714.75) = 0.998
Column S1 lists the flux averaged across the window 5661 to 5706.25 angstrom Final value 0.945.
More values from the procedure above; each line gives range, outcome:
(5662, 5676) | 0.985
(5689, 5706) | 0.935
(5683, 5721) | 0.929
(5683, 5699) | 0.913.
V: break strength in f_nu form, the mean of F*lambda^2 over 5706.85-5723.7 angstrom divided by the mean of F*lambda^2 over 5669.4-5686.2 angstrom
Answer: 1.05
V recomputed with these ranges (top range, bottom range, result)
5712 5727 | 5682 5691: 1.13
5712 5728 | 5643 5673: 1.02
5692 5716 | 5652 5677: 0.97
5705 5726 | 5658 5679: 0.98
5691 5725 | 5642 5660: 1.01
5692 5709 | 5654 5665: 0.95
